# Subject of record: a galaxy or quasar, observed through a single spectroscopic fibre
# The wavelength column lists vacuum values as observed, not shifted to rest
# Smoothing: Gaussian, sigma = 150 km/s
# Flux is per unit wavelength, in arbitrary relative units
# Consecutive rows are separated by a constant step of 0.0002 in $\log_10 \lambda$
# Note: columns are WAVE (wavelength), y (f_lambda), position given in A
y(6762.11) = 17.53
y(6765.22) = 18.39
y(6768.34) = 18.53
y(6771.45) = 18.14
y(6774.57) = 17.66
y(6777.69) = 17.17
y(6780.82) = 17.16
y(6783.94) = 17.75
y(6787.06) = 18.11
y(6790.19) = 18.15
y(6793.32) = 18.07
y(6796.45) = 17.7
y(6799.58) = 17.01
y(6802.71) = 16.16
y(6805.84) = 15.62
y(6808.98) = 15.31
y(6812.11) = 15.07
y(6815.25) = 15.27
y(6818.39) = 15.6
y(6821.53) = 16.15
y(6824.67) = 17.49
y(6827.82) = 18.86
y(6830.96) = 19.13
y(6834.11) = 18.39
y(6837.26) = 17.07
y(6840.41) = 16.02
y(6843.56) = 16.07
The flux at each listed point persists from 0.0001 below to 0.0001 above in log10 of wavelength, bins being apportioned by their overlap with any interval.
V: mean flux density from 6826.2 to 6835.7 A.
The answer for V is 18.8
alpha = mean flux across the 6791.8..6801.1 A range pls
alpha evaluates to 17.6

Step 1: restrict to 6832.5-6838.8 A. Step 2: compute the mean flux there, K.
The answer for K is 17.7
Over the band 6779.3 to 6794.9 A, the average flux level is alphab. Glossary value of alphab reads 17.9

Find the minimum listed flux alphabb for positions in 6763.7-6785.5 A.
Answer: 17.16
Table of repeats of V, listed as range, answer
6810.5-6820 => 15.3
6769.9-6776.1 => 17.9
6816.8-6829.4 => 17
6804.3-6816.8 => 15.3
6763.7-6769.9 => 18.5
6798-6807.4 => 16.3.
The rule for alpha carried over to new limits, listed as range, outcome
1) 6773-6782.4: 17.3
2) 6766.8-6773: 18.4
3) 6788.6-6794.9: 18.1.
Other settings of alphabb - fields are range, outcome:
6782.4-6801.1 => 17.01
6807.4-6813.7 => 15.07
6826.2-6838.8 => 17.07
